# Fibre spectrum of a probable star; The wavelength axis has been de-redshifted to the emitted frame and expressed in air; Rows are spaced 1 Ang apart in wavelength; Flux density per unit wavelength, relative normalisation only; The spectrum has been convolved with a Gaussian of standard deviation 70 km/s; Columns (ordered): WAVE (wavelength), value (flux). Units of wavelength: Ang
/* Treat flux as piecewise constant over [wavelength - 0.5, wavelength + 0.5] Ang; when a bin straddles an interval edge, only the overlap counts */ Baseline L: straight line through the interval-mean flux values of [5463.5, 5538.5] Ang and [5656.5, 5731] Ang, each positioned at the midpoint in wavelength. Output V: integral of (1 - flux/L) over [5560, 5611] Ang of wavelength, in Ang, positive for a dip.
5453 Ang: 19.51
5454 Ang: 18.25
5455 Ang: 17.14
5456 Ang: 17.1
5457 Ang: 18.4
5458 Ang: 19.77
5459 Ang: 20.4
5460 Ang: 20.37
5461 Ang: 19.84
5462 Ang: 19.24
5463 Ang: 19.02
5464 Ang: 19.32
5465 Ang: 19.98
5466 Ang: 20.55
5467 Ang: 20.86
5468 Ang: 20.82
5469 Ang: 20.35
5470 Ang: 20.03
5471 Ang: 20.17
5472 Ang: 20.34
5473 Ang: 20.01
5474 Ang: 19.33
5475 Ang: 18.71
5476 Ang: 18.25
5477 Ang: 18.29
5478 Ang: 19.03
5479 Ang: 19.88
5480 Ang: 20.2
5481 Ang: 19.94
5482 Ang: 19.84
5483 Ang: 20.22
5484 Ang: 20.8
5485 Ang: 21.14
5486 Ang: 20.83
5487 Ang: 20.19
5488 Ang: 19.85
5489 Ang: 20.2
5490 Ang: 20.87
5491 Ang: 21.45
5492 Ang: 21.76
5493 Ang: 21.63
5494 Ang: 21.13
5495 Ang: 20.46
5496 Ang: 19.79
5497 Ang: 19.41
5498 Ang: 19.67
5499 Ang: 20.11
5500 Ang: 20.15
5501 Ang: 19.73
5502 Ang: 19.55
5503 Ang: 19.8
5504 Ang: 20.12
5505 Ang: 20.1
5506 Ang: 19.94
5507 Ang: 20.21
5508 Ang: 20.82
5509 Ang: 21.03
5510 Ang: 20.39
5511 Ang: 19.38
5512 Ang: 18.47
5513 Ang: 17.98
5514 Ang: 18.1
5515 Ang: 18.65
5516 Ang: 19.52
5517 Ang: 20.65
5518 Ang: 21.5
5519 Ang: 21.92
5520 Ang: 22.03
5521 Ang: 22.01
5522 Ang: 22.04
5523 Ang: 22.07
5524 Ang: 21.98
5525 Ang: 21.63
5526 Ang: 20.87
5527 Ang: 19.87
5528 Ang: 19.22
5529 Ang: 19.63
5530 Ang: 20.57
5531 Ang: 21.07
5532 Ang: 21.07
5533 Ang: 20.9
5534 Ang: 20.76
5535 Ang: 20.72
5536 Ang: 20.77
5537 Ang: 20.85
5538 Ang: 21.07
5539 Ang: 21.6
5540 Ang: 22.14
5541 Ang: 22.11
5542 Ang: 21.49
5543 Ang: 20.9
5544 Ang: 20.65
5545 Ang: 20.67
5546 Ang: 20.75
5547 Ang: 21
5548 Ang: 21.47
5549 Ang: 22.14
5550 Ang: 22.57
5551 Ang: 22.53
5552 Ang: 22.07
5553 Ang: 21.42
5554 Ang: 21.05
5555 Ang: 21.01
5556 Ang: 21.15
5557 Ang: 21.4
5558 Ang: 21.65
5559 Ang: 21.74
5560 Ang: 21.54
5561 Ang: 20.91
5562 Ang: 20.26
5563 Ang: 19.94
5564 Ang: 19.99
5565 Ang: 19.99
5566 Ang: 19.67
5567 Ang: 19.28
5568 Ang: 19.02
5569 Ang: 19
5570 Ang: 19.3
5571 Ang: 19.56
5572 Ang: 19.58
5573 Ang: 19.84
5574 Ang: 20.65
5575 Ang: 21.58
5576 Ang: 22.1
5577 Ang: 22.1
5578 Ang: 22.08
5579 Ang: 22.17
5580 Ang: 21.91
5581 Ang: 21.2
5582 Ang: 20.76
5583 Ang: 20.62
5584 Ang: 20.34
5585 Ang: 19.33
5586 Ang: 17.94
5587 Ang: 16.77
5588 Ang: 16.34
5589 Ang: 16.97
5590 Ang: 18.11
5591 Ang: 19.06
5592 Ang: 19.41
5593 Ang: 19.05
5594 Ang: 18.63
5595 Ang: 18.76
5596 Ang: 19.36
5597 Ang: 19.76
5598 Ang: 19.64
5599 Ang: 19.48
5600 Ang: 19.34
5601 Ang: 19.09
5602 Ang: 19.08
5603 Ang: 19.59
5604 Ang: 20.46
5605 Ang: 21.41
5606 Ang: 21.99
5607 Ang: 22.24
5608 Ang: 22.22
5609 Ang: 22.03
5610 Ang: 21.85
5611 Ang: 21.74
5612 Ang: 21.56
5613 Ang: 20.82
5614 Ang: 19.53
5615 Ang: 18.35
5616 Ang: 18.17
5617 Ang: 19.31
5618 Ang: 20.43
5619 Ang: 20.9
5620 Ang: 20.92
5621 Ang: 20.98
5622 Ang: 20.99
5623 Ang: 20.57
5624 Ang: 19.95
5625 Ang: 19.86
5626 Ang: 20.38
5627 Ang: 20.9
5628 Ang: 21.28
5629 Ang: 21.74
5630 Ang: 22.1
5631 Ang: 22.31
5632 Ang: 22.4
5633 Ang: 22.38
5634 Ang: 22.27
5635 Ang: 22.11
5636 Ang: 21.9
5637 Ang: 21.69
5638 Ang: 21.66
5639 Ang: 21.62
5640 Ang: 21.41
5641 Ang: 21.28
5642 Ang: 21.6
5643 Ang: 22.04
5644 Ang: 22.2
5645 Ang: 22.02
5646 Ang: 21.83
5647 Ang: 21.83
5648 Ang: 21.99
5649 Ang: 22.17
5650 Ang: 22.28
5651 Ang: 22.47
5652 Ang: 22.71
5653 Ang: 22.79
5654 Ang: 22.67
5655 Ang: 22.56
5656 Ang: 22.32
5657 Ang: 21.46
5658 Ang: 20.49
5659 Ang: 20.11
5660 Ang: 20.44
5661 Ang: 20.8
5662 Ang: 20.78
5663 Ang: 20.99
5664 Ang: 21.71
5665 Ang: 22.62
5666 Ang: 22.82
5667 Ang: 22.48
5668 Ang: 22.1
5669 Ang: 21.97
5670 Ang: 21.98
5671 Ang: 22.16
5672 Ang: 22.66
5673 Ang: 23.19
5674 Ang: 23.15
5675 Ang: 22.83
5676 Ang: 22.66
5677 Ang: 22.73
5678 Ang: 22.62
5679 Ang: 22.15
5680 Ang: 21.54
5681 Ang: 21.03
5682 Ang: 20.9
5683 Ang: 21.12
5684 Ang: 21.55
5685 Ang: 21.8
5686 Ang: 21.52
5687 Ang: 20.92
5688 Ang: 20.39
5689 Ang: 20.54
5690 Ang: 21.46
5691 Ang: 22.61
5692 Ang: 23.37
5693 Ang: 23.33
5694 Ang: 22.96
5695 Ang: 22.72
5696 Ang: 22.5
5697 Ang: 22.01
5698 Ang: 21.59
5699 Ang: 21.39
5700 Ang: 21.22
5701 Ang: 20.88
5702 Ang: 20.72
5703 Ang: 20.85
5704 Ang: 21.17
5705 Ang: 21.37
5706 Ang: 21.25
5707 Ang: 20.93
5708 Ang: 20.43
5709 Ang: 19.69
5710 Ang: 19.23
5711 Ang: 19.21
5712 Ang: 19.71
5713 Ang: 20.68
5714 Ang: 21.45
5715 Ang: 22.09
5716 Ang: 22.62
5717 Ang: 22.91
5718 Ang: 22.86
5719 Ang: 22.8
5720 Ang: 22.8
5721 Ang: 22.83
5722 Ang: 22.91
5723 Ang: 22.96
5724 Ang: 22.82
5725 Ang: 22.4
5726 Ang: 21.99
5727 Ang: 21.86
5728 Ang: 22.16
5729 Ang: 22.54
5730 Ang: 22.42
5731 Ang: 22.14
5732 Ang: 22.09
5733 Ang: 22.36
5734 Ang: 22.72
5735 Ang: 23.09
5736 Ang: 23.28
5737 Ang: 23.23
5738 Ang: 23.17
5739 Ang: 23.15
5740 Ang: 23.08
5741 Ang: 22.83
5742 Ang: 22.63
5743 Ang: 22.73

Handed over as 2.22 Ang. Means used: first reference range 20.3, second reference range 21.8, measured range 20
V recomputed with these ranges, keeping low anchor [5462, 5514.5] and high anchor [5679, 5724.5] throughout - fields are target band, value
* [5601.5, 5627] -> 0.4 Ang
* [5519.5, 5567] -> -1.6 Ang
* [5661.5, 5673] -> -0.4 Ang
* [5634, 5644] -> -0.3 Ang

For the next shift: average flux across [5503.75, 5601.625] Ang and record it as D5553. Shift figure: 20.4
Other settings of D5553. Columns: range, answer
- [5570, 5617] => 20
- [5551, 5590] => 20.3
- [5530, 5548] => 21.1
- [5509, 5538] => 20.5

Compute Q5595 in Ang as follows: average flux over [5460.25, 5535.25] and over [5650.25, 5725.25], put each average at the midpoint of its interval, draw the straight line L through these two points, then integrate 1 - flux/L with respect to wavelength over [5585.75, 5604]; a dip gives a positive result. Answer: 2.0 Ang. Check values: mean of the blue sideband 20.2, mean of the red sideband 21.8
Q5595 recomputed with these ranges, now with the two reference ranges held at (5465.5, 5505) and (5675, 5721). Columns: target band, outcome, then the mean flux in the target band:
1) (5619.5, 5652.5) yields -0.72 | 21.6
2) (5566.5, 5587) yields 0.43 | 20.3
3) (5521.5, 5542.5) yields -0.63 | 21.1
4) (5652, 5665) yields -0.12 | 21.5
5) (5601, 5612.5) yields -0.12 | 21.2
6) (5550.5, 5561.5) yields -0.47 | 21.5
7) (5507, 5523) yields -0.01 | 20.4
